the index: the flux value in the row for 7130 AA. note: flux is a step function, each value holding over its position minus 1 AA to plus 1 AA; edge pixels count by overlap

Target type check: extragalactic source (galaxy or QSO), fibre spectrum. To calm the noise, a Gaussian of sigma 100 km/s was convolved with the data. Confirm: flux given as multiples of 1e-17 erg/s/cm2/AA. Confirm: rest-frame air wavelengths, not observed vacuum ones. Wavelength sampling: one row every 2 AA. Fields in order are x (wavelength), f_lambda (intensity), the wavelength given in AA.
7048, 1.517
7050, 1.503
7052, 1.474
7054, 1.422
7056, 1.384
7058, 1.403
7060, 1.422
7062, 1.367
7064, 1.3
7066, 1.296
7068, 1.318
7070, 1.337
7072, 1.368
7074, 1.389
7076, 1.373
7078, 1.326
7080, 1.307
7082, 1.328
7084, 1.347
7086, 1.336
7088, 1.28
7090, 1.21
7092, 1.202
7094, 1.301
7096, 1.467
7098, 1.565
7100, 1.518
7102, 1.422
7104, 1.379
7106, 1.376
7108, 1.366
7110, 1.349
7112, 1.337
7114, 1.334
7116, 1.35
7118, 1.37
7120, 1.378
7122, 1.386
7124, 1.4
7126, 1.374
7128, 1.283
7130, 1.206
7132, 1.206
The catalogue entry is 1.206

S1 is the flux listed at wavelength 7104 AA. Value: 1.379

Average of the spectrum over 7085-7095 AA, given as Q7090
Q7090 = 1.27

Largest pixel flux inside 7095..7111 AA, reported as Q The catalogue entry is 1.565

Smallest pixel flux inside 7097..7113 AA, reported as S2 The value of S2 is 1.337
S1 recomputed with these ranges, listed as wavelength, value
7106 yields 1.376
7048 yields 1.517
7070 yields 1.337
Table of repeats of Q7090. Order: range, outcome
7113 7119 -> 1.35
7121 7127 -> 1.39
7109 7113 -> 1.34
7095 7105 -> 1.47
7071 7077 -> 1.38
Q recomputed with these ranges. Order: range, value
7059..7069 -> 1.422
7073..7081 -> 1.389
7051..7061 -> 1.474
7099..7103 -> 1.518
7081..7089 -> 1.347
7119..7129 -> 1.4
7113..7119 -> 1.37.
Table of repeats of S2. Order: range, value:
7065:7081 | 1.296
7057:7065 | 1.3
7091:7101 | 1.202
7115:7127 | 1.35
